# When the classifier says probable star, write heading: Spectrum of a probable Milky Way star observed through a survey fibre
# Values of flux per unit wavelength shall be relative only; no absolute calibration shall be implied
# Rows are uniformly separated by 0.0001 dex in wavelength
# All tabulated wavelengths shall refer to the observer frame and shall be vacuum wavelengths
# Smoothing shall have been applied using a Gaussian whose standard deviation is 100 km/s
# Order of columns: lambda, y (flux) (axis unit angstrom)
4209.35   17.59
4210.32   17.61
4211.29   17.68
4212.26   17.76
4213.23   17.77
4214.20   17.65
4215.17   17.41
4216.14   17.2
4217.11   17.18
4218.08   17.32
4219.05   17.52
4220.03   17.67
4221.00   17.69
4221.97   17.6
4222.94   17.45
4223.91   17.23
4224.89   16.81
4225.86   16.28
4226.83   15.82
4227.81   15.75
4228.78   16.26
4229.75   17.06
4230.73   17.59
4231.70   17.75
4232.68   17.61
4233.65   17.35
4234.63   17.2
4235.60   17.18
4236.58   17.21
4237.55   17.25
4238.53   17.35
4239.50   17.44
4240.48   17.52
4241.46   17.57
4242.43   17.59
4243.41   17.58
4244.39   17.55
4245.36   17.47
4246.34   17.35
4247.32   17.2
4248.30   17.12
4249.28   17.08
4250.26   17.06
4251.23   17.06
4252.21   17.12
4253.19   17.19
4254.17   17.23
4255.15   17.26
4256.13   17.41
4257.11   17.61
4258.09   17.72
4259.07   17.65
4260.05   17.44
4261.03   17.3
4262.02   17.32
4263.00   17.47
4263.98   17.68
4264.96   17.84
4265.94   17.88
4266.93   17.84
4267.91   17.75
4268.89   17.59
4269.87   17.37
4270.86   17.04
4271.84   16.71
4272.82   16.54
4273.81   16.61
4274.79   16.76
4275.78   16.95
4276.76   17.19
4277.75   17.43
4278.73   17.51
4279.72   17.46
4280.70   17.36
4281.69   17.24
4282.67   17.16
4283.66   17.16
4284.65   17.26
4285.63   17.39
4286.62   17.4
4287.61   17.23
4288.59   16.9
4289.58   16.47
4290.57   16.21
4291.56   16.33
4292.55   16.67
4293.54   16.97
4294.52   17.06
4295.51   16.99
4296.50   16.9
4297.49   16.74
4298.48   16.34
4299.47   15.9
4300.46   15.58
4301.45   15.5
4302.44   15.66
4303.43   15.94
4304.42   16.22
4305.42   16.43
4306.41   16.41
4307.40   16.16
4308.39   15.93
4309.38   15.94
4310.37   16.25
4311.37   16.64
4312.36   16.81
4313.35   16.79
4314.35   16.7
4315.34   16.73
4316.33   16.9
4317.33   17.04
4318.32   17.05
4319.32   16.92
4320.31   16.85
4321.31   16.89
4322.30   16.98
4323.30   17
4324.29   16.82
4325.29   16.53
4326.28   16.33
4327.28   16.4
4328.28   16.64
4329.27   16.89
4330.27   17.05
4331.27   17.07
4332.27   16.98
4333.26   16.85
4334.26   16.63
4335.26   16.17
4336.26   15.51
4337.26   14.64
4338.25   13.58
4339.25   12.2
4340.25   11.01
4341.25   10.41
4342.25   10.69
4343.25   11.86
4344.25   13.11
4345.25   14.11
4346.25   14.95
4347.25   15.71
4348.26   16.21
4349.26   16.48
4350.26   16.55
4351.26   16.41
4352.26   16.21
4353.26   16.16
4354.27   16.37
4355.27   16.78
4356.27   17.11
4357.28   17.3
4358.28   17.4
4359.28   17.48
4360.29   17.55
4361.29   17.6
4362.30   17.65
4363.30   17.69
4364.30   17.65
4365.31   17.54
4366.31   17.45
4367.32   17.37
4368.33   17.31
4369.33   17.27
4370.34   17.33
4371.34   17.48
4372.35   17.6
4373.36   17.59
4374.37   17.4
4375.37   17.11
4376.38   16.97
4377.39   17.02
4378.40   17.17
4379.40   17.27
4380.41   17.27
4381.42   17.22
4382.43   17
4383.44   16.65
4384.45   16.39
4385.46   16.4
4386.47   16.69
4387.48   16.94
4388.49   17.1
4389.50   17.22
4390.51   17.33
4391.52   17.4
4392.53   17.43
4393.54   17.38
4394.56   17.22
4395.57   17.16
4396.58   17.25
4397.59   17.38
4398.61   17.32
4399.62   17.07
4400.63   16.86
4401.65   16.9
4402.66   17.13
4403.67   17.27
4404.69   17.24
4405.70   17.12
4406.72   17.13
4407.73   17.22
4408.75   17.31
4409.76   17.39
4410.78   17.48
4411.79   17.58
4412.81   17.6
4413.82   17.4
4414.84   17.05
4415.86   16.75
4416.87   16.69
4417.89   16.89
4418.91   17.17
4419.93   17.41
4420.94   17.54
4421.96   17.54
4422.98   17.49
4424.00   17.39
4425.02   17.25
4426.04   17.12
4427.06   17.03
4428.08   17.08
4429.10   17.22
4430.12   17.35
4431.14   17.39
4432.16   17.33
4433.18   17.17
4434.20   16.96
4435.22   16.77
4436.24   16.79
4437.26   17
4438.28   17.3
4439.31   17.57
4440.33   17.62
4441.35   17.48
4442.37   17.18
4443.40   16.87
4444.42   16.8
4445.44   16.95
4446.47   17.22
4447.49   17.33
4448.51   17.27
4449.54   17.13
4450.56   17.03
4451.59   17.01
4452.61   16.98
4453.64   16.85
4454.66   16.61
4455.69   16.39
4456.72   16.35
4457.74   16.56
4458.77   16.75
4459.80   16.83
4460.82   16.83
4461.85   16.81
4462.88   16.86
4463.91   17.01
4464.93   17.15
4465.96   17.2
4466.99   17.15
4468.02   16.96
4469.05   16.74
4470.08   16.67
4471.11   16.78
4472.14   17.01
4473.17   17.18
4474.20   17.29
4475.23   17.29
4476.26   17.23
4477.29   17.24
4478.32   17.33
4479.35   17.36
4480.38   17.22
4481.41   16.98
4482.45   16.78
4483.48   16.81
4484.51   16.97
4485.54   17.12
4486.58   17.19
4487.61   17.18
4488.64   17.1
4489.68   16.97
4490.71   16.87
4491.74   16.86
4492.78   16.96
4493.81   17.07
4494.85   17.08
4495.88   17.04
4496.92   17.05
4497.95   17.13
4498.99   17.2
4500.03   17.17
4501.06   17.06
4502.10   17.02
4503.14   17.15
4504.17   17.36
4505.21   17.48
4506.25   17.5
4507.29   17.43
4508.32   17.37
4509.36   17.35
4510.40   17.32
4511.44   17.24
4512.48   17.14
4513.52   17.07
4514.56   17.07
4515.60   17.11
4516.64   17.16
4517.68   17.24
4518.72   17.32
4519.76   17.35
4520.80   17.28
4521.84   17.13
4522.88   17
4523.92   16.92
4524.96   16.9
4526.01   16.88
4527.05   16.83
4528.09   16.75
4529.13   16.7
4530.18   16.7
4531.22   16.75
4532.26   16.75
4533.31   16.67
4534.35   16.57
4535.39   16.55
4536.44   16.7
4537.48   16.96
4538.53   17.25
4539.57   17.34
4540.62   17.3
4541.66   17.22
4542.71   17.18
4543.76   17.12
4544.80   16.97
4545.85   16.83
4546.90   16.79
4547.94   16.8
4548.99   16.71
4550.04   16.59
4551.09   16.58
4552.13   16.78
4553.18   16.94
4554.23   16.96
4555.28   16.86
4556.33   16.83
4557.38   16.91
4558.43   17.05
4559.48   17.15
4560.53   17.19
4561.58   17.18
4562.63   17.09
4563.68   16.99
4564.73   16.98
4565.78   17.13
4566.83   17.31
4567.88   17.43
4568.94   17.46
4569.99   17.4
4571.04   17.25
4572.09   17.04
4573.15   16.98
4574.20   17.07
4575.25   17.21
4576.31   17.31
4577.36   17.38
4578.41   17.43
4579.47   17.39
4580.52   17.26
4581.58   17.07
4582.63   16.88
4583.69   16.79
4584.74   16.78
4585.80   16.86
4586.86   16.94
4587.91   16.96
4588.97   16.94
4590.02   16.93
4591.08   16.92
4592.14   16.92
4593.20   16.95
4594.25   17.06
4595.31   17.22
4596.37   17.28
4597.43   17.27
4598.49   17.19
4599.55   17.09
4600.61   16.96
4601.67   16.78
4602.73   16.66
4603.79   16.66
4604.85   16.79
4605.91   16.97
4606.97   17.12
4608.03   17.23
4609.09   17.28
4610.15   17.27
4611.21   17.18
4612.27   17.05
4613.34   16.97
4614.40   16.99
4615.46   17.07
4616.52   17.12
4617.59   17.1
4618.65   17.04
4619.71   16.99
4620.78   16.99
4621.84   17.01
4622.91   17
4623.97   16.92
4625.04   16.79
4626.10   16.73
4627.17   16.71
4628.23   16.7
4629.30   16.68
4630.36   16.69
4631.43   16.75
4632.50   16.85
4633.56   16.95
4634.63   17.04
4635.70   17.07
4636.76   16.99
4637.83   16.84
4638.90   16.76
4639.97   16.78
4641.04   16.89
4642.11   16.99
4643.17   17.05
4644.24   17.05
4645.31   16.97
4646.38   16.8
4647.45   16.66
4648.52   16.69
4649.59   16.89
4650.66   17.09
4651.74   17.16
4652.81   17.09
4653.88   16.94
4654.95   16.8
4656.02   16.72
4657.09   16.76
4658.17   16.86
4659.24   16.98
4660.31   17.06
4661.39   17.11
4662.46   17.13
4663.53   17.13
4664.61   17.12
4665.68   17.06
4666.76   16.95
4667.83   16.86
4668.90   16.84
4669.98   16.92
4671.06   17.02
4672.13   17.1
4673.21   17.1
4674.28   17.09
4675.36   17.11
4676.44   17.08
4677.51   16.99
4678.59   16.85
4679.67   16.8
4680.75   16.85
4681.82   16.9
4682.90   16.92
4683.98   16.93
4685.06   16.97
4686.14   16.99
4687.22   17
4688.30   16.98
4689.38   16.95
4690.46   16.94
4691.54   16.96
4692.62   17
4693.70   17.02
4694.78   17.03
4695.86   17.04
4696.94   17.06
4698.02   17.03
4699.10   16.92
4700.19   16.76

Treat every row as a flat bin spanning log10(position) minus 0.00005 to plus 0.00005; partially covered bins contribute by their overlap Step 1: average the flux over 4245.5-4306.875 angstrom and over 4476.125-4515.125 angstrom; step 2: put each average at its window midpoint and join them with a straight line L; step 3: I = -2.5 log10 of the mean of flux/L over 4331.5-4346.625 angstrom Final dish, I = 0.22 mag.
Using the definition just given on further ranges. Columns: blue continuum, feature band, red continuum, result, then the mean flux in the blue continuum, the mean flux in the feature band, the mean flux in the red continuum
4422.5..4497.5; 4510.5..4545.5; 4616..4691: 0.00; 17.1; 17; 16.9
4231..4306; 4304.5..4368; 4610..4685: 0.06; 17.1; 16.1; 16.9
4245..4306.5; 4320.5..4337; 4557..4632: 0.03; 17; 16.6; 17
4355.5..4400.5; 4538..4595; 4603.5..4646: 0.00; 17.2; 17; 17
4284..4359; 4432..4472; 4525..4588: -0.03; 16.1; 17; 17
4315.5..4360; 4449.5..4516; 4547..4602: -0.03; 15.8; 17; 17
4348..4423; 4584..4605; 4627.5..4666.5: 0.00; 17.2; 17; 16.9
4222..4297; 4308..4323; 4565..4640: 0.03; 17.2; 16.7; 17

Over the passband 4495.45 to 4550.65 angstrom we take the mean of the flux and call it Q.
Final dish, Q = 17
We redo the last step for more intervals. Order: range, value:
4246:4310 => 17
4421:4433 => 17.3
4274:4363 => 16.3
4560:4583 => 17.2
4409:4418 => 17.2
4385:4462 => 17.1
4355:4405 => 17.2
